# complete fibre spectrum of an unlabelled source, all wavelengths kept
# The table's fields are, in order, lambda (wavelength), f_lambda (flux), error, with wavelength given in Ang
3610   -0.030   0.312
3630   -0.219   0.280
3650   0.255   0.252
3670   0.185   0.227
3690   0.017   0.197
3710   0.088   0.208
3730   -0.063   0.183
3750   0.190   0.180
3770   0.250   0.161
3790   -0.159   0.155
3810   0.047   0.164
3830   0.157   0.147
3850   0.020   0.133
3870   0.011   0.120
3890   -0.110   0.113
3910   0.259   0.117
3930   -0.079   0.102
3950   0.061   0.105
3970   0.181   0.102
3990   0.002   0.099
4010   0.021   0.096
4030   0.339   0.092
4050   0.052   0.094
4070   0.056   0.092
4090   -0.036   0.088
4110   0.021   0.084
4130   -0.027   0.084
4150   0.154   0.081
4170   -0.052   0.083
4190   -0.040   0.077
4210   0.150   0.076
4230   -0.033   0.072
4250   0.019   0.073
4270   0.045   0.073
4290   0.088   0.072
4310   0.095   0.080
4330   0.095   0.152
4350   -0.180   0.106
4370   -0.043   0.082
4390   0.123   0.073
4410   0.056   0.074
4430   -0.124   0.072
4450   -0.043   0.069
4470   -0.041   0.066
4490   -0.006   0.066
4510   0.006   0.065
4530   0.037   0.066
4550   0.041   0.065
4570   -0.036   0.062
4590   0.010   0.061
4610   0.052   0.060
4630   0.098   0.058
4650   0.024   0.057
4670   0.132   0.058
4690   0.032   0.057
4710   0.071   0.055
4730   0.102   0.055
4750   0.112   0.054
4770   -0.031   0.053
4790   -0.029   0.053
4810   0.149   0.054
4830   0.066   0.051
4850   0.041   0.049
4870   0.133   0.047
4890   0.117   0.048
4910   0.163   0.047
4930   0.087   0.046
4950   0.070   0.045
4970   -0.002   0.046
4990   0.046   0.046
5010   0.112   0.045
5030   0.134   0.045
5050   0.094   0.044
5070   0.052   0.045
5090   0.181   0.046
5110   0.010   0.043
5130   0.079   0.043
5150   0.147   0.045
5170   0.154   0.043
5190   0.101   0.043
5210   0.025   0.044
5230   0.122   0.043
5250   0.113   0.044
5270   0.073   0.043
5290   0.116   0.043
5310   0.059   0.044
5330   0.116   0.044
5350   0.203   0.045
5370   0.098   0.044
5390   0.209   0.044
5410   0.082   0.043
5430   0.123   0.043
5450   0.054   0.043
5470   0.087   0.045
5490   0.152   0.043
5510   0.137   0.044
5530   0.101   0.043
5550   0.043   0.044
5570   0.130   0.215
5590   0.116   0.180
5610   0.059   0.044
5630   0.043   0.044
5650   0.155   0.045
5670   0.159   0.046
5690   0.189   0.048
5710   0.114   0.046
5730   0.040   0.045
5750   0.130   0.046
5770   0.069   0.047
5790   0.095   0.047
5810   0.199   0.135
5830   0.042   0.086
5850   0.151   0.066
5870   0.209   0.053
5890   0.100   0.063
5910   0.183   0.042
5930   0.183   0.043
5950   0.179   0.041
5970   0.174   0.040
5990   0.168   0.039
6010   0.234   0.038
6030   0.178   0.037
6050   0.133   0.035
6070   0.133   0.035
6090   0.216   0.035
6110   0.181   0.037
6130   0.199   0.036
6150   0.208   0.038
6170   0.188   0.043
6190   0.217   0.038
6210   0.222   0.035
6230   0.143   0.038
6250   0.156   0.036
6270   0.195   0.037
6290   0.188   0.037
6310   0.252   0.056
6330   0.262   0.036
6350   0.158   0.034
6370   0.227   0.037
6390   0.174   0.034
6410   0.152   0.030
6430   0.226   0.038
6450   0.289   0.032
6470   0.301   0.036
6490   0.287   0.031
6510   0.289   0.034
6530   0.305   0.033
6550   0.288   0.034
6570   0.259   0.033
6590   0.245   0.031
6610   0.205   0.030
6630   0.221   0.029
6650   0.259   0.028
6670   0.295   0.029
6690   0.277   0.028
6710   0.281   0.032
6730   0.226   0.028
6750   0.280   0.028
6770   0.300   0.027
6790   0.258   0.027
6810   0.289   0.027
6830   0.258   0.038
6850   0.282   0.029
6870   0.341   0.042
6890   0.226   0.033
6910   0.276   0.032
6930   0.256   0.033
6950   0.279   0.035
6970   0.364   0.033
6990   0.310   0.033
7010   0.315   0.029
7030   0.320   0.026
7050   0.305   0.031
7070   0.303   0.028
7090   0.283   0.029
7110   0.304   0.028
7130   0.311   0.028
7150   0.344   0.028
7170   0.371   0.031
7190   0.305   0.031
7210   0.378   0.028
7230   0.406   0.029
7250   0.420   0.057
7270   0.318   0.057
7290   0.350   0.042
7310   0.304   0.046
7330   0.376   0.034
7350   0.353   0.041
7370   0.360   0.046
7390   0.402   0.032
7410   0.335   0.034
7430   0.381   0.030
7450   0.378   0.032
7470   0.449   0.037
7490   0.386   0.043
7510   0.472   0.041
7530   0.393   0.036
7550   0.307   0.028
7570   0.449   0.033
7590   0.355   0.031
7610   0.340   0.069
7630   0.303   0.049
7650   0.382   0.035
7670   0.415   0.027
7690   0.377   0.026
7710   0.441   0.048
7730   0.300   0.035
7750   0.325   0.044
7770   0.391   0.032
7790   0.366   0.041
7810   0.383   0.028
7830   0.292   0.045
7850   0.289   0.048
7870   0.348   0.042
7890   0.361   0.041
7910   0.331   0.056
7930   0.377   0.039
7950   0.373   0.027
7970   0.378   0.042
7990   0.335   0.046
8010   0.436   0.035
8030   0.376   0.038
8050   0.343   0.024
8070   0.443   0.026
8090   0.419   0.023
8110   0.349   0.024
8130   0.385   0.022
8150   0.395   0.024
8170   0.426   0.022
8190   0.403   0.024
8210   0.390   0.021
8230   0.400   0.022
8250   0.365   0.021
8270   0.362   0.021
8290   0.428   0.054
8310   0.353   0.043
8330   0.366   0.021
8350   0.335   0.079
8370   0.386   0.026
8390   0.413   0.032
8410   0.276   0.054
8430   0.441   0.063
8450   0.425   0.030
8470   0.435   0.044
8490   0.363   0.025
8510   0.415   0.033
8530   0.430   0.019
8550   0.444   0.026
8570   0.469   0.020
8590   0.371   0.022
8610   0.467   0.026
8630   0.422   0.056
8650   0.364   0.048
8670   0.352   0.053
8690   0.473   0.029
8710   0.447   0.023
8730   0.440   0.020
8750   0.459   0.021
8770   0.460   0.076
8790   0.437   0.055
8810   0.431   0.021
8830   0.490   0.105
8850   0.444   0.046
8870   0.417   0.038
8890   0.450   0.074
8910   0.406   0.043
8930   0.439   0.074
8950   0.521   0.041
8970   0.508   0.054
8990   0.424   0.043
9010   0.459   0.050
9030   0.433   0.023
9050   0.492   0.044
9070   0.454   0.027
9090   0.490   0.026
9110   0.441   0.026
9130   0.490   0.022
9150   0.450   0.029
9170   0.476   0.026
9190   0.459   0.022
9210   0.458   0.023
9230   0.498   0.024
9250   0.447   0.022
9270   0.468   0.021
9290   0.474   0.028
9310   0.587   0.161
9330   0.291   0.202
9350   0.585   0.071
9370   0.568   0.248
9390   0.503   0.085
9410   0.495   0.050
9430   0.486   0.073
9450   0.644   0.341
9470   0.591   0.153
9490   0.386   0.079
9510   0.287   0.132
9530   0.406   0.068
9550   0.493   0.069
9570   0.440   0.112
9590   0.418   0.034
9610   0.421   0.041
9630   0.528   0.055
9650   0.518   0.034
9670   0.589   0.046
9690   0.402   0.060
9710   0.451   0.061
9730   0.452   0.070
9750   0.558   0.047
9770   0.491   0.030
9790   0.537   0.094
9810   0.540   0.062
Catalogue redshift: 0.61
